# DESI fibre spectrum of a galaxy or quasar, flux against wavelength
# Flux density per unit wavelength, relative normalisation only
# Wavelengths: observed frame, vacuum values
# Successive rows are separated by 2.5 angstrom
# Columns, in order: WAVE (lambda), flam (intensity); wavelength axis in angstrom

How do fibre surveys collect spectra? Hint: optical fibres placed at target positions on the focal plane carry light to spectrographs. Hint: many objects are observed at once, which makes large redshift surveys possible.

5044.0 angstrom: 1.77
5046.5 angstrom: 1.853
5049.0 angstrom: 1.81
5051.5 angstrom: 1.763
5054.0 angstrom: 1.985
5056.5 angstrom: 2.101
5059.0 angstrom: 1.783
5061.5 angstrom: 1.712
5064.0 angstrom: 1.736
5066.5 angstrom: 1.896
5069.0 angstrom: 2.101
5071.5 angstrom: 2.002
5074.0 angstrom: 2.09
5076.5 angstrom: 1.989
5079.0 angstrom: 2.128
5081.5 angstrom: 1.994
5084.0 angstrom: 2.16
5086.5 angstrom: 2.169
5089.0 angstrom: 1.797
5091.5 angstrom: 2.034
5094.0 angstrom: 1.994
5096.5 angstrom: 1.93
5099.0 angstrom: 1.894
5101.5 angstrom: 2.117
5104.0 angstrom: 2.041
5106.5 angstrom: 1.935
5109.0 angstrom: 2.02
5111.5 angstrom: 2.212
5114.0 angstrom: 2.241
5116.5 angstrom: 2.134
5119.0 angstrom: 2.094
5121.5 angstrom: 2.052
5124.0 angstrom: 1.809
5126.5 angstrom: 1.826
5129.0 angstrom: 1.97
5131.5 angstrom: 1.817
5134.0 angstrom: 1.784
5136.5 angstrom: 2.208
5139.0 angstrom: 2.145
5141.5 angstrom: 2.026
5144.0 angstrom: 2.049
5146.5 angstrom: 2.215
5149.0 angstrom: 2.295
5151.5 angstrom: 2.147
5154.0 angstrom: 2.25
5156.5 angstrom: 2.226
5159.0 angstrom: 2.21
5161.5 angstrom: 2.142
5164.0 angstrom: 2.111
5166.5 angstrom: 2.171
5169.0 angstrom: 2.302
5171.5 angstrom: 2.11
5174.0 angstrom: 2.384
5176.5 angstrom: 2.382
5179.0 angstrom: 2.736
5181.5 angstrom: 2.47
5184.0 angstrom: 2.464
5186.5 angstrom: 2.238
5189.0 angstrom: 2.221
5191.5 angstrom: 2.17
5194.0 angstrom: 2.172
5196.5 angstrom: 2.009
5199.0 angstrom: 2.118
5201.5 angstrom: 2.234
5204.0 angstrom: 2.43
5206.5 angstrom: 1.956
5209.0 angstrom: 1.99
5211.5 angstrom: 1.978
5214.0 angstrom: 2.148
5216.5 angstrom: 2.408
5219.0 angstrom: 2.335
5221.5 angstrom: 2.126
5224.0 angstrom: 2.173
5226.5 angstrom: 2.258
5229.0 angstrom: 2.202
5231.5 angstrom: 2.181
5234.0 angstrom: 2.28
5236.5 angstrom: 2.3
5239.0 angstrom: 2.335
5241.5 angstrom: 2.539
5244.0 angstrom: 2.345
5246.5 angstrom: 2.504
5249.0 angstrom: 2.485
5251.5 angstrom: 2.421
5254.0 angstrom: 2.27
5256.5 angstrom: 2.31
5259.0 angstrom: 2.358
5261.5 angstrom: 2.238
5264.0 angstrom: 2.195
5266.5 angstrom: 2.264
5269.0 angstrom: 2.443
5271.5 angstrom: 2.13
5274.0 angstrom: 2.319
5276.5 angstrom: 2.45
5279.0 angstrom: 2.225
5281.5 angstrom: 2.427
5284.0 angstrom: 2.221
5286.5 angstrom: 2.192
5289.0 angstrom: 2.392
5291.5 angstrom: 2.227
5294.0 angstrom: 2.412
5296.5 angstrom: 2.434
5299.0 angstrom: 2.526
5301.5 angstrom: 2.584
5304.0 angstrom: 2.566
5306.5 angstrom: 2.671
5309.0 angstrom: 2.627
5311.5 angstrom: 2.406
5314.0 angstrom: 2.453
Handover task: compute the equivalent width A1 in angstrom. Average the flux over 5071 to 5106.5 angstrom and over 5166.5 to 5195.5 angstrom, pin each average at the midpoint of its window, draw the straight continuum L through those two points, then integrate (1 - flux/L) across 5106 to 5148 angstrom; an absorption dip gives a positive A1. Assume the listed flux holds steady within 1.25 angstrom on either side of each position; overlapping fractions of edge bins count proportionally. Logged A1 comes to 2.16 angstrom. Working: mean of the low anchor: 2.02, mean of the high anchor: 2.32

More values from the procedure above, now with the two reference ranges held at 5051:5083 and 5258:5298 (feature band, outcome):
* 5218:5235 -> 0.0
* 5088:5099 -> 0.3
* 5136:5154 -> -0.7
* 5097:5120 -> -0.6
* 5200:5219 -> 0.2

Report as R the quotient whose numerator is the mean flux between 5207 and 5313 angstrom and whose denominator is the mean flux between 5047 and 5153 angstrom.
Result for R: 1.16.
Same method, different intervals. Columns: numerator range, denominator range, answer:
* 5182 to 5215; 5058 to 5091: 1.10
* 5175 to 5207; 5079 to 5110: 1.14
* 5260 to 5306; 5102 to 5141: 1.16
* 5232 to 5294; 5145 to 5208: 1.04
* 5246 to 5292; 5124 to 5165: 1.11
